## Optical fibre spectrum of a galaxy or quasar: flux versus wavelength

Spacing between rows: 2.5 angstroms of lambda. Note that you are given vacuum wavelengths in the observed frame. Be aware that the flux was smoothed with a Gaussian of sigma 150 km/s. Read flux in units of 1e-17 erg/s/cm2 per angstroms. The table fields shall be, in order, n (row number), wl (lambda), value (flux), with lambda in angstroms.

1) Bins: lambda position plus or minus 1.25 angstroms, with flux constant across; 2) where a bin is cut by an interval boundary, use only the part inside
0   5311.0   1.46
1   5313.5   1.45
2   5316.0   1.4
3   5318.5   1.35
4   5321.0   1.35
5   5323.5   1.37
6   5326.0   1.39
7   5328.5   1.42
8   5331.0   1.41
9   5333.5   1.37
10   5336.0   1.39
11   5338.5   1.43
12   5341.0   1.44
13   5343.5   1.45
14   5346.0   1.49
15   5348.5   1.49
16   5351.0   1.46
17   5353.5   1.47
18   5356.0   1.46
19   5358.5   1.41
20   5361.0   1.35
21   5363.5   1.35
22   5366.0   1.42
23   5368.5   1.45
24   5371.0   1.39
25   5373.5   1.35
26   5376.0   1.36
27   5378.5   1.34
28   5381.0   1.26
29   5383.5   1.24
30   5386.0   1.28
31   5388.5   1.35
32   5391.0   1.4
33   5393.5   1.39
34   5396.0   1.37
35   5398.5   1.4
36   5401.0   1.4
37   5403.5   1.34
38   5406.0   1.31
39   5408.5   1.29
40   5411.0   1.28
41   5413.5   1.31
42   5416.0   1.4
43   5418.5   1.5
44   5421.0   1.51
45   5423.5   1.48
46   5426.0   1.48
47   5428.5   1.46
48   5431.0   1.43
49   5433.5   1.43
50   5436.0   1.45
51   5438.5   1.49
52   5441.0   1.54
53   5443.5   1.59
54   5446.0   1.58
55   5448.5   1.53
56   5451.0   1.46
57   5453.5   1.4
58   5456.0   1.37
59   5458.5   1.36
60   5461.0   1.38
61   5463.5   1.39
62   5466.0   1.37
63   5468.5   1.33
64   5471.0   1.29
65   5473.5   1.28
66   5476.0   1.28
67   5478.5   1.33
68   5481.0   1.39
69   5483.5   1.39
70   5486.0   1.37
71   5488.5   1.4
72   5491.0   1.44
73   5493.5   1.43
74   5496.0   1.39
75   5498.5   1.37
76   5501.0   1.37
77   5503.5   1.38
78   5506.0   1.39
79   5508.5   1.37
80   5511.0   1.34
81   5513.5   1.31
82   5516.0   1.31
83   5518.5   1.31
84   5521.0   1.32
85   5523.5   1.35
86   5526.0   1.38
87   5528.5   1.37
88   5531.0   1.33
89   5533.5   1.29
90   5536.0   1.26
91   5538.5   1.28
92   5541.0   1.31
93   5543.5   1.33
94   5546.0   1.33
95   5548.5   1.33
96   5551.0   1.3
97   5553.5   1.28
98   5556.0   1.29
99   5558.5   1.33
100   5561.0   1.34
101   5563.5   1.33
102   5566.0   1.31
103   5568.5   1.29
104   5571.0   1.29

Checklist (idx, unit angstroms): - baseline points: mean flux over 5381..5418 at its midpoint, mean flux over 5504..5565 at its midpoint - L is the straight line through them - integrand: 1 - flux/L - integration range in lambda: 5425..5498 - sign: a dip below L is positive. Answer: -4.4 angstroms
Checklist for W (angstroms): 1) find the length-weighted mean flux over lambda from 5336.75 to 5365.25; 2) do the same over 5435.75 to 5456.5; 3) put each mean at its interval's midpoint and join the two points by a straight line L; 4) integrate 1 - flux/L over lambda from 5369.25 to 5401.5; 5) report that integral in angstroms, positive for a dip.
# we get 2.4 angstroms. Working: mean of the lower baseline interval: 1.44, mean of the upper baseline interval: 1.5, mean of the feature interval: 1.35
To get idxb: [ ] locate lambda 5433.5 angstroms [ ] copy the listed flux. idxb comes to 1.43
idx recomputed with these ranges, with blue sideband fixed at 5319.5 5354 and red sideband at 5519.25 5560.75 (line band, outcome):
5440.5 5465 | -1.69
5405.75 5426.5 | -0.23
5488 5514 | -0.86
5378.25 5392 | 0.88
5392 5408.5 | 0.32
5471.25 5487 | 0.15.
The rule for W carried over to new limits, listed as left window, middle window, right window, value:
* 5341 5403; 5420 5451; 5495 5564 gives -3.0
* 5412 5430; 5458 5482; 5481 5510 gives 1.2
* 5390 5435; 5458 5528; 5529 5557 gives -0.9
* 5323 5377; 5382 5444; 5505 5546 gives -0.8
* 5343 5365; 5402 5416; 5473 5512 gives 0.9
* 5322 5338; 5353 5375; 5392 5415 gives -0.5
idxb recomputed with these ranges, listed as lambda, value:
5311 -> 1.46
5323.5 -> 1.37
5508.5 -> 1.37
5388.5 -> 1.35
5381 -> 1.26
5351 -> 1.46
